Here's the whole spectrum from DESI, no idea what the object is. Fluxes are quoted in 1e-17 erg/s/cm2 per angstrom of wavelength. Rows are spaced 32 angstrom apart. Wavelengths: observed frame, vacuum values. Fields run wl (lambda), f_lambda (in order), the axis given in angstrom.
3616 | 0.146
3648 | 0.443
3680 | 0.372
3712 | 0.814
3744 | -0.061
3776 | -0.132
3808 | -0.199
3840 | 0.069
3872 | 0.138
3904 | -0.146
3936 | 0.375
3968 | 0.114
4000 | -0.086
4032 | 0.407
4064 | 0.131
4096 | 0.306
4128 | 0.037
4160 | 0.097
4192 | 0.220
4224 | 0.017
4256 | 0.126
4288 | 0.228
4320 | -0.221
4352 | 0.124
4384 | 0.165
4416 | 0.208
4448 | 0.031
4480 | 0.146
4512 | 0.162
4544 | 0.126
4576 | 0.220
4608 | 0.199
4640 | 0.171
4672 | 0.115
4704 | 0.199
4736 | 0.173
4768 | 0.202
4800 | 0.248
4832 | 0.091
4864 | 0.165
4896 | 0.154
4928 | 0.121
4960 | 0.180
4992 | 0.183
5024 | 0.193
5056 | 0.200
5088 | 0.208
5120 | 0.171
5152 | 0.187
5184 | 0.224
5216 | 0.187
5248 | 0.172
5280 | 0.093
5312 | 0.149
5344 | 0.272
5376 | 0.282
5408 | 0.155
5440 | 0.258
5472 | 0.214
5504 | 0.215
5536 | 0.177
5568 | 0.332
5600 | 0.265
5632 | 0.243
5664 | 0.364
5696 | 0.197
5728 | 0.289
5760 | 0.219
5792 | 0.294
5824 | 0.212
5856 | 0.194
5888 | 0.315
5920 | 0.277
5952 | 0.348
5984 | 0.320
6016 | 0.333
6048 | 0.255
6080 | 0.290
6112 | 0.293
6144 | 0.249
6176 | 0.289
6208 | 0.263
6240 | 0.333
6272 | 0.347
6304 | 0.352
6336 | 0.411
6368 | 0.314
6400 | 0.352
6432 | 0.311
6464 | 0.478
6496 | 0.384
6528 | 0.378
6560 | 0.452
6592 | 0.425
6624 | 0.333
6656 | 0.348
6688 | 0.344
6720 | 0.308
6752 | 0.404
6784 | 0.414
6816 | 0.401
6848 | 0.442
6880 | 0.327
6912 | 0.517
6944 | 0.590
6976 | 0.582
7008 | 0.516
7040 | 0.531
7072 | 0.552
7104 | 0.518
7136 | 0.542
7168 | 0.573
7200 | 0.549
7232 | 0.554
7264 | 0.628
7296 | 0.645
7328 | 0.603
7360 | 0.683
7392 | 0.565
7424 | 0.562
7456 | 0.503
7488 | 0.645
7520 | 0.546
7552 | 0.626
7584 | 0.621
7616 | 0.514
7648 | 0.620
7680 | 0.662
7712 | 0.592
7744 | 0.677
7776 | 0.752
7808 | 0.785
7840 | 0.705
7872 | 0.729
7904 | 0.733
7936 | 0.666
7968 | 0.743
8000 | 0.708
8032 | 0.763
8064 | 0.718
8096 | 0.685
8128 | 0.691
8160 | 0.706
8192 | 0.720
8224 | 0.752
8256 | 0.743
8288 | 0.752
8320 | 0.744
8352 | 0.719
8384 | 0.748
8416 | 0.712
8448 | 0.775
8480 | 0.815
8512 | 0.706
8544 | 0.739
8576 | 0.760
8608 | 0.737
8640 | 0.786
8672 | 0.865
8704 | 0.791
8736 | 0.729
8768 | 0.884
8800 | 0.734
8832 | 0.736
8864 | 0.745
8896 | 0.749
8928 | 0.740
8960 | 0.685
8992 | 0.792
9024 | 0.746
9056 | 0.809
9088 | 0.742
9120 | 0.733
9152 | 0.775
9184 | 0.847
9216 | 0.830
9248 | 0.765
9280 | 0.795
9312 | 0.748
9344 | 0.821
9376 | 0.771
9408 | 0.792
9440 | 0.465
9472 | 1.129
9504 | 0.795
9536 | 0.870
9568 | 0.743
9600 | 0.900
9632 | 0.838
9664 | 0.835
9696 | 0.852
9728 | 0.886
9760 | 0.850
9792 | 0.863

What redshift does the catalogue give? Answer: 0.731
